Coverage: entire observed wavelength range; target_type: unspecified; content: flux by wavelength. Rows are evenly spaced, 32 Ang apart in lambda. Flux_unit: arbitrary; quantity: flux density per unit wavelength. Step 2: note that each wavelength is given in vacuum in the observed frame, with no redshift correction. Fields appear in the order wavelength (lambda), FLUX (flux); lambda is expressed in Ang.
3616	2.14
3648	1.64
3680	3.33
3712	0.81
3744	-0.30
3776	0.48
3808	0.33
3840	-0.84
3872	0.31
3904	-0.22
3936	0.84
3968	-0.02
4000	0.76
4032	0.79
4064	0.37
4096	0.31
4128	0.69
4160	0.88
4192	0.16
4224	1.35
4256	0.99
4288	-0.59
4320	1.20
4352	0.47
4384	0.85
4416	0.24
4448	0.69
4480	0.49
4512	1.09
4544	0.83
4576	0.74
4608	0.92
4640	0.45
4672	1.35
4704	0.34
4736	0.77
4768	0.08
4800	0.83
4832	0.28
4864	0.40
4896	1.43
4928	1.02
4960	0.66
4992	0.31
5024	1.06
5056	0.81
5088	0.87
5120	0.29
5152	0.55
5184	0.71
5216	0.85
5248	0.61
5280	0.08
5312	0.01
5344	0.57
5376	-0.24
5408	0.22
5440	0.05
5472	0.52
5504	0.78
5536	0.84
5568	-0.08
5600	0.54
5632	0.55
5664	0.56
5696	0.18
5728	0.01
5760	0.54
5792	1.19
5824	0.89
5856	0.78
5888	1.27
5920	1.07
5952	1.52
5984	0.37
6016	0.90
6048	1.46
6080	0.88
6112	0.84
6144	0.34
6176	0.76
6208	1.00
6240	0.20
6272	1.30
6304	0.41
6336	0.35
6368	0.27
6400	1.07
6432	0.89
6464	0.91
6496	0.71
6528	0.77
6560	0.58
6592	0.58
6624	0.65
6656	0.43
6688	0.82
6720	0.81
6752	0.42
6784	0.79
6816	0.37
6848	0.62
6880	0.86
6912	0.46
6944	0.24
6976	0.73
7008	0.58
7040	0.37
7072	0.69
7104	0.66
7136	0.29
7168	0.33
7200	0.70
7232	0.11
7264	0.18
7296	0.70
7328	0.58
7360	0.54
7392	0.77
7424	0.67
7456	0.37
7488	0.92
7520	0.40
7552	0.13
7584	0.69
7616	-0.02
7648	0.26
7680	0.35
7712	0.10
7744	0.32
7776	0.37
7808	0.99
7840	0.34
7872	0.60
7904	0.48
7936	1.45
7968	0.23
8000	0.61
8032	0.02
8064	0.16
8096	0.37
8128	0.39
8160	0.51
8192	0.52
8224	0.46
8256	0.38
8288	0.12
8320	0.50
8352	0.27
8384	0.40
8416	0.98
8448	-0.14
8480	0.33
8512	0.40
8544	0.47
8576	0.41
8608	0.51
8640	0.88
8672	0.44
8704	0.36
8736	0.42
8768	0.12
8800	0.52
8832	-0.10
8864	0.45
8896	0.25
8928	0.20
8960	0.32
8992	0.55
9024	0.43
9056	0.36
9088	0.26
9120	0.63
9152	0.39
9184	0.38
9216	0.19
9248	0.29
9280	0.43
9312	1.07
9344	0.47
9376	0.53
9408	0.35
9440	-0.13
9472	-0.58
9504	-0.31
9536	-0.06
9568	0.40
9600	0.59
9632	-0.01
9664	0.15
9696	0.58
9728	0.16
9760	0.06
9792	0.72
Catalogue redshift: 0.21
